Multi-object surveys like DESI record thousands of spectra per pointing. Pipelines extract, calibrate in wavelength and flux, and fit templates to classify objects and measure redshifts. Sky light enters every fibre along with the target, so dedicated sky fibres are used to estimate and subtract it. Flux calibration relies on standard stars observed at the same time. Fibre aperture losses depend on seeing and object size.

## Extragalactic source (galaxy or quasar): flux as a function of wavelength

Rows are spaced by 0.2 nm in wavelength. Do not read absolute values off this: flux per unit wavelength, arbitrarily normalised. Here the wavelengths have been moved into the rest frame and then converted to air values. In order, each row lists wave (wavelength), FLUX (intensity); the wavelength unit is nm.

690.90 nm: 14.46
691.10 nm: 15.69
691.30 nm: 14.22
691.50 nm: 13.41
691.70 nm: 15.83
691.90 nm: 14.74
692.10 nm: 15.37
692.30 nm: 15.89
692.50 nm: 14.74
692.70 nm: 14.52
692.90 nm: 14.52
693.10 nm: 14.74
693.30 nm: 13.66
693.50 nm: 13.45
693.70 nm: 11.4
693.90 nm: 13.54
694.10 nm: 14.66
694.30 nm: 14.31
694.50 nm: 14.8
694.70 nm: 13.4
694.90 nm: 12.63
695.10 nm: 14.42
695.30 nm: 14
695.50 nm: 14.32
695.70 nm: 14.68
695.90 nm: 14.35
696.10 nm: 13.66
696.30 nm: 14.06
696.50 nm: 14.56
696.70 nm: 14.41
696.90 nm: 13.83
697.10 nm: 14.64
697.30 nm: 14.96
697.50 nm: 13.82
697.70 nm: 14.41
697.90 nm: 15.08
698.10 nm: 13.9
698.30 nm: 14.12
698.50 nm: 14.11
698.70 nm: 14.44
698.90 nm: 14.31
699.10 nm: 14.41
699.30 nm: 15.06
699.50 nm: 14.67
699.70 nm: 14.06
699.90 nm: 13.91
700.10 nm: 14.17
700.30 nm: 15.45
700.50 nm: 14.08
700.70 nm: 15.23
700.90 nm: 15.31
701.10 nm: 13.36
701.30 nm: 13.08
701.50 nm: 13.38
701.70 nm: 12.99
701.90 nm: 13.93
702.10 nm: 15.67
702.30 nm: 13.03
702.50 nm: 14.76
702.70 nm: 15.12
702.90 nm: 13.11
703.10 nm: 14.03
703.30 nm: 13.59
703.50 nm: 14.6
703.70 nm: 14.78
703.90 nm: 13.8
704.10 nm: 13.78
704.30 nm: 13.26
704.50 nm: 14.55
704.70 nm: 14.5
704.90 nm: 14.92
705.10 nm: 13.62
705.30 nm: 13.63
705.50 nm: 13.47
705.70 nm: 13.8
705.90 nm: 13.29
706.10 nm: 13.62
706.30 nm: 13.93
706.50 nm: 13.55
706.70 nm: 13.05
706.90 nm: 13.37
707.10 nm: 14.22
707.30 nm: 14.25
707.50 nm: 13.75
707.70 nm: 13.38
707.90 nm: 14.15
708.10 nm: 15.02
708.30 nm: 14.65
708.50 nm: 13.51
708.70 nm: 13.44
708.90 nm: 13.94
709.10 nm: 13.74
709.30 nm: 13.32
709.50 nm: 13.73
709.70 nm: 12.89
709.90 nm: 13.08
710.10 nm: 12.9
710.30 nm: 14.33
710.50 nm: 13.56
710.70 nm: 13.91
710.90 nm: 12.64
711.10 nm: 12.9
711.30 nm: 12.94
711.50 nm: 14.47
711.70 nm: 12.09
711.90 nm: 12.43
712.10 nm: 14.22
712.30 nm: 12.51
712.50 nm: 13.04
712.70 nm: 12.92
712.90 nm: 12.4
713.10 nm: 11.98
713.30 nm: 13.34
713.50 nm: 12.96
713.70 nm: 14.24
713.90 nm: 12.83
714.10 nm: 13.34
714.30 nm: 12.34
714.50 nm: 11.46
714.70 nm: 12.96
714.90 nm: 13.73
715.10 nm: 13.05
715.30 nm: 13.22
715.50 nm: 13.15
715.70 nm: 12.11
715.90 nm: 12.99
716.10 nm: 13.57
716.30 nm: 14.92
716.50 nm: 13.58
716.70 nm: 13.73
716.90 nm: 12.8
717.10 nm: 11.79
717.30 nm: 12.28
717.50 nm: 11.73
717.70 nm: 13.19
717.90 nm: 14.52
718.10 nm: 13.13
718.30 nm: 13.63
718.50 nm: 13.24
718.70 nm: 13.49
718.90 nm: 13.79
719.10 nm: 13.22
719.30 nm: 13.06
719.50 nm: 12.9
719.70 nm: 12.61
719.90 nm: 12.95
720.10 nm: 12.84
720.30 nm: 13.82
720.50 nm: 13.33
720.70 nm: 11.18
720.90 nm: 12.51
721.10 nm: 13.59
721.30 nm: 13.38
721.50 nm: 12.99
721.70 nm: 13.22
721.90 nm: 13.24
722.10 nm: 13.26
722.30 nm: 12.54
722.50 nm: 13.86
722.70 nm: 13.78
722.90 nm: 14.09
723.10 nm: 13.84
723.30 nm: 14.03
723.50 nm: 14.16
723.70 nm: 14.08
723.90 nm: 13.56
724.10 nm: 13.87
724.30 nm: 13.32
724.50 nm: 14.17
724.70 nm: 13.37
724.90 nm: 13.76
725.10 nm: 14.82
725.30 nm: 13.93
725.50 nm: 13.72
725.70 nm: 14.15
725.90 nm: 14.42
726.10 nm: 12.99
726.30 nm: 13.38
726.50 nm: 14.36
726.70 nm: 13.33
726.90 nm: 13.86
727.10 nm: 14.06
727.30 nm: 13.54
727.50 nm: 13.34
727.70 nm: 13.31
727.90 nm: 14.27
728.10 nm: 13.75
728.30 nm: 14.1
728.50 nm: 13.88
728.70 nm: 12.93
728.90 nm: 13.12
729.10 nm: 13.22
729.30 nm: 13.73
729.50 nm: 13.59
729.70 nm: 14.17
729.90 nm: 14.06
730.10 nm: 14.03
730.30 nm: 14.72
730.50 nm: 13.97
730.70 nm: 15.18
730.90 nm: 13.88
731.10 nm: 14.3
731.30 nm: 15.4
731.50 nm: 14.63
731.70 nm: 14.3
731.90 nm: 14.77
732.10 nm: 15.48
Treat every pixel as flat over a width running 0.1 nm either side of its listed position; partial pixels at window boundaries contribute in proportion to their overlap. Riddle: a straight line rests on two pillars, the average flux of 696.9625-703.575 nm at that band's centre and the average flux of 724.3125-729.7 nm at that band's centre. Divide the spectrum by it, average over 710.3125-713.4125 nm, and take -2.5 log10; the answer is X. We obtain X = 0.08 mag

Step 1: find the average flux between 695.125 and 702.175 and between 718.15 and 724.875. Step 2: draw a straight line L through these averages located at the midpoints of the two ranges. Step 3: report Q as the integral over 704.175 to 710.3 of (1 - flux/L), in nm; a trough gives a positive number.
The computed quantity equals 0.08 nm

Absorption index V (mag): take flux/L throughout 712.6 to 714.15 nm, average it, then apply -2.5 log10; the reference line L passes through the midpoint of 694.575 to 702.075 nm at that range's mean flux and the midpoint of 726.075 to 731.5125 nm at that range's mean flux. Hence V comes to 0.09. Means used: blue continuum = 14.2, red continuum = 13.9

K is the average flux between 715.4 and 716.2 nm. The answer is 13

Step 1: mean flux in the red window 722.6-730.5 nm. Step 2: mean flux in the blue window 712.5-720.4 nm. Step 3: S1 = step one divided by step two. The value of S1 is 1.1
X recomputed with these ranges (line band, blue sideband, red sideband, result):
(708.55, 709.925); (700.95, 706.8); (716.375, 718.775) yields 0.01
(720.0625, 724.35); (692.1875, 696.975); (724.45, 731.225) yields 0.04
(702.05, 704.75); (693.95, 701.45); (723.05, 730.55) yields 0.00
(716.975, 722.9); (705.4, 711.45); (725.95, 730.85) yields 0.05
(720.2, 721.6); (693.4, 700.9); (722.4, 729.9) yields 0.07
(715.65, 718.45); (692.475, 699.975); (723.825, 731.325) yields 0.06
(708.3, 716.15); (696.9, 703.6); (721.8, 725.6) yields 0.07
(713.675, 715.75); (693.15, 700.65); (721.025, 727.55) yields 0.08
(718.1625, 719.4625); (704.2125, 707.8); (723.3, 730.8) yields 0.04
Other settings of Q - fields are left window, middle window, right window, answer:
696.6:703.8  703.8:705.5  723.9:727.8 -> 0.025 nm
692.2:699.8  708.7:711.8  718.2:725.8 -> 0.098 nm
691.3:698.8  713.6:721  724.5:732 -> 0.524 nm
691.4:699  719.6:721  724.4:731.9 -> 0.127 nm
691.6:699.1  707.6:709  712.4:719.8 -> -0.051 nm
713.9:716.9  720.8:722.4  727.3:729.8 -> 0.032 nm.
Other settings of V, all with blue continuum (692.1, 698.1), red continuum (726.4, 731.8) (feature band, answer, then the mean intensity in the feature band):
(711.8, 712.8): 0.08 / 13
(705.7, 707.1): 0.05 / 13.5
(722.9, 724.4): 0.01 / 13.9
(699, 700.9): -0.03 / 14.6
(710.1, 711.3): 0.06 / 13.4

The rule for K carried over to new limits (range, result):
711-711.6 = 13.4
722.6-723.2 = 13.9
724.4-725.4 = 14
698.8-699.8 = 14.5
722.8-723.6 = 14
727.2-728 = 13.6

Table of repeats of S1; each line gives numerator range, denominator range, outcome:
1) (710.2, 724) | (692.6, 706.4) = 0.93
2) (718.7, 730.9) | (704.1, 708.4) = 0.98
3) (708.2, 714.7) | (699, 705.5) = 0.93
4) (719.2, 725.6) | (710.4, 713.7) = 1.03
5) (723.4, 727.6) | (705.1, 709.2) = 1.00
